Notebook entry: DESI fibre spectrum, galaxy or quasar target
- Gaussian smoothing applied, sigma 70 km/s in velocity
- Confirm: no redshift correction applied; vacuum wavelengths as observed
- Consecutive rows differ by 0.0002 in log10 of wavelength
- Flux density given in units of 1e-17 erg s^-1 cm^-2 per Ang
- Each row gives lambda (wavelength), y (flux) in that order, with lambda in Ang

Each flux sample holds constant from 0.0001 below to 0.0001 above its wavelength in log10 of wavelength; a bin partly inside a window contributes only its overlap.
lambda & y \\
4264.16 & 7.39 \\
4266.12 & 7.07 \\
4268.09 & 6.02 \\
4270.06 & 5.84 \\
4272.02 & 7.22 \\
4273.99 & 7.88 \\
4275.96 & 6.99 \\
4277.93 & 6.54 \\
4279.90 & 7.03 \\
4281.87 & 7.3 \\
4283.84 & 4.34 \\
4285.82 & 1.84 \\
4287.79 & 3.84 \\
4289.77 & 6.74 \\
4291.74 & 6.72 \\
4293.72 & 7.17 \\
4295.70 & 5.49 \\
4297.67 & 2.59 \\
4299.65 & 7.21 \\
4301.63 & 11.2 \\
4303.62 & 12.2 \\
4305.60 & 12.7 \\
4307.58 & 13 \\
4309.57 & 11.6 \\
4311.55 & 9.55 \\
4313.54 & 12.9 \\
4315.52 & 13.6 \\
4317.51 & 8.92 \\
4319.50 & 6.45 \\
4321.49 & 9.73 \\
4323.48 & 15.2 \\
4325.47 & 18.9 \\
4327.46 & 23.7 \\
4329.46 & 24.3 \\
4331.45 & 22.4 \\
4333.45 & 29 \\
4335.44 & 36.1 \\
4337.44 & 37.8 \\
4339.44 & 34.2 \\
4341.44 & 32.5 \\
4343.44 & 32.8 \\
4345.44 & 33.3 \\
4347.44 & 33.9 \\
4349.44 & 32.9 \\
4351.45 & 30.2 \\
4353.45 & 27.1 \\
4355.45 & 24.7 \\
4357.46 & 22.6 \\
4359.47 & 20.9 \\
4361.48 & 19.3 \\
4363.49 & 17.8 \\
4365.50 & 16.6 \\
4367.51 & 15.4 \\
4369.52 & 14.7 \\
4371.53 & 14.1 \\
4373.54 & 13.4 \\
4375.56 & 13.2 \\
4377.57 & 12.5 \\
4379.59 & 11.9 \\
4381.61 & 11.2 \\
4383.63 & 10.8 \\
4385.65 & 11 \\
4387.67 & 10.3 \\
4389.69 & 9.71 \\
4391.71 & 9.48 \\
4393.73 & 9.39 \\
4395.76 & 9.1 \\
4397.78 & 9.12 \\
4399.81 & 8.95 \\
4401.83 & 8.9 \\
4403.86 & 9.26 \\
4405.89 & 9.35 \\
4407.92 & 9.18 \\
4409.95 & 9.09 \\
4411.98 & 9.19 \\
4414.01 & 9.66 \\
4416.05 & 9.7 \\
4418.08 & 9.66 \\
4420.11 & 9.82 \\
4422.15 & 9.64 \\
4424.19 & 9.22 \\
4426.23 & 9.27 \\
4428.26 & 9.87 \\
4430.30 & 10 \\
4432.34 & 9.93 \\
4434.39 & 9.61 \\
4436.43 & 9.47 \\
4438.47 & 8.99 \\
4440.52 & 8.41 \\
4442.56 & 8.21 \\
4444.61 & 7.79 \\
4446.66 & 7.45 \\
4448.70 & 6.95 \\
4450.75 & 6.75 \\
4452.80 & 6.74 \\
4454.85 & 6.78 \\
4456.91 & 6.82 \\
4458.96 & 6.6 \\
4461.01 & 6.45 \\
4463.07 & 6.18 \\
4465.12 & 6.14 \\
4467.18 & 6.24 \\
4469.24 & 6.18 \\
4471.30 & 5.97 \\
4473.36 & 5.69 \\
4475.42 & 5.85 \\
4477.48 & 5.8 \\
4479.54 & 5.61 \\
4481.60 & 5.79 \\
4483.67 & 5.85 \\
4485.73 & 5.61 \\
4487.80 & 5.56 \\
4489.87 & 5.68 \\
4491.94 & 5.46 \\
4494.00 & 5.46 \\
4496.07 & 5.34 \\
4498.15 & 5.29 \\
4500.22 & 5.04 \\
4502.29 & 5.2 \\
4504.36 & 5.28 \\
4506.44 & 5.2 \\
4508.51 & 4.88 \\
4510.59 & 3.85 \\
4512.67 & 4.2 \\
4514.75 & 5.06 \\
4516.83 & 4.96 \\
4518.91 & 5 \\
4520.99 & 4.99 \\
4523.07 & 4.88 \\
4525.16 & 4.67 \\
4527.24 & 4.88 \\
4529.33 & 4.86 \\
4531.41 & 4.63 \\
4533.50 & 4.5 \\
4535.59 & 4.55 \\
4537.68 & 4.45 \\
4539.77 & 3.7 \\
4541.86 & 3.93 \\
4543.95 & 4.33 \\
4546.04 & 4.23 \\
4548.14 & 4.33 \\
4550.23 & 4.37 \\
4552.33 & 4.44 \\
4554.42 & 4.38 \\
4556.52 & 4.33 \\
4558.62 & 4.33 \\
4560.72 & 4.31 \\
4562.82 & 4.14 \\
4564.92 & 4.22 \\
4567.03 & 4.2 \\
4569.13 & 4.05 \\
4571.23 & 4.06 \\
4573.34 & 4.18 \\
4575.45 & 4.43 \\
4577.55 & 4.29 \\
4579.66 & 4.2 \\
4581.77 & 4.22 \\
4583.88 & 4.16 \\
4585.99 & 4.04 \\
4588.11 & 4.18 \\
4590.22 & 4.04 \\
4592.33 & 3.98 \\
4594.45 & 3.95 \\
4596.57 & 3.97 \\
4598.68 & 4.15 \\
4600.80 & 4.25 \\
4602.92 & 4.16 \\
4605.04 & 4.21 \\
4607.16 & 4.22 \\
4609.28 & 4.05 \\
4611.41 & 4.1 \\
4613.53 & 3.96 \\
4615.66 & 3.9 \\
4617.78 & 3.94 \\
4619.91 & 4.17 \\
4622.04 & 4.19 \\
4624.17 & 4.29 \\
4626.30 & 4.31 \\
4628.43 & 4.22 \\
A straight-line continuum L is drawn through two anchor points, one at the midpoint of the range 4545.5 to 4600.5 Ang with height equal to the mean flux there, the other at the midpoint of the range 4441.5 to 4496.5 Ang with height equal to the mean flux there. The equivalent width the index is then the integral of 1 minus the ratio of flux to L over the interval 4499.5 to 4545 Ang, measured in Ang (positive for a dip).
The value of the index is 4.6 Ang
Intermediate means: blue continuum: 6.27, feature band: 4.68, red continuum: 4.2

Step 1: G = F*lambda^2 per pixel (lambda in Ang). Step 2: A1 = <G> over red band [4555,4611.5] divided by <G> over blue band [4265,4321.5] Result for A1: 0.60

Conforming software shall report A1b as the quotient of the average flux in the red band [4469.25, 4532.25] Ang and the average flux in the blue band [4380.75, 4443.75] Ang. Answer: 0.5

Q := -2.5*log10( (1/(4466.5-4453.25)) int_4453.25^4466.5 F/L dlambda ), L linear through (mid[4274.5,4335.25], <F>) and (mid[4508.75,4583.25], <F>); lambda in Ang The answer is 0.06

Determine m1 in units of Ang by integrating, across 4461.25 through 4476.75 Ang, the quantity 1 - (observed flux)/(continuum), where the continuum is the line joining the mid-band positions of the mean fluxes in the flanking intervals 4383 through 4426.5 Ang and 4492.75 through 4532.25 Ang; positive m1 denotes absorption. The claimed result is 1.7 Ang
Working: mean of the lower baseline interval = 9.53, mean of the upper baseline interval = 4.93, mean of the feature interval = 6.05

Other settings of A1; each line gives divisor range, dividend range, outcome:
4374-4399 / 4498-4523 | 0.49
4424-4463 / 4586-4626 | 0.54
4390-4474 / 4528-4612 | 0.54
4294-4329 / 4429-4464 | 0.72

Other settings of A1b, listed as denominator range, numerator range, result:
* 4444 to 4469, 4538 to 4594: 0.63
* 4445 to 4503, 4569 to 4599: 0.68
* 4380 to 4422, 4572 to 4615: 0.43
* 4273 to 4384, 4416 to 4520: 0.42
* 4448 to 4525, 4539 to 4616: 0.74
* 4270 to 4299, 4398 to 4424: 1.60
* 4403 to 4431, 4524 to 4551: 0.47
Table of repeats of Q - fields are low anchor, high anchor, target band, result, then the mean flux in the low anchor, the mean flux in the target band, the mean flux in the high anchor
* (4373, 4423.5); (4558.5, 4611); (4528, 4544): 0.289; 10.1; 4.38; 4.16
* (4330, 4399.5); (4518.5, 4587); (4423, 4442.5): 0.470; 20.1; 9.36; 4.37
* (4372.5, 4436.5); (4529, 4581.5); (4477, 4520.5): 0.226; 10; 5.23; 4.29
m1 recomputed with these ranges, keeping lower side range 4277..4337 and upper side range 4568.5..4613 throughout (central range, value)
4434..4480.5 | 6.0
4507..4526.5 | 4.7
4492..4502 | 2.2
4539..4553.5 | 3.2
